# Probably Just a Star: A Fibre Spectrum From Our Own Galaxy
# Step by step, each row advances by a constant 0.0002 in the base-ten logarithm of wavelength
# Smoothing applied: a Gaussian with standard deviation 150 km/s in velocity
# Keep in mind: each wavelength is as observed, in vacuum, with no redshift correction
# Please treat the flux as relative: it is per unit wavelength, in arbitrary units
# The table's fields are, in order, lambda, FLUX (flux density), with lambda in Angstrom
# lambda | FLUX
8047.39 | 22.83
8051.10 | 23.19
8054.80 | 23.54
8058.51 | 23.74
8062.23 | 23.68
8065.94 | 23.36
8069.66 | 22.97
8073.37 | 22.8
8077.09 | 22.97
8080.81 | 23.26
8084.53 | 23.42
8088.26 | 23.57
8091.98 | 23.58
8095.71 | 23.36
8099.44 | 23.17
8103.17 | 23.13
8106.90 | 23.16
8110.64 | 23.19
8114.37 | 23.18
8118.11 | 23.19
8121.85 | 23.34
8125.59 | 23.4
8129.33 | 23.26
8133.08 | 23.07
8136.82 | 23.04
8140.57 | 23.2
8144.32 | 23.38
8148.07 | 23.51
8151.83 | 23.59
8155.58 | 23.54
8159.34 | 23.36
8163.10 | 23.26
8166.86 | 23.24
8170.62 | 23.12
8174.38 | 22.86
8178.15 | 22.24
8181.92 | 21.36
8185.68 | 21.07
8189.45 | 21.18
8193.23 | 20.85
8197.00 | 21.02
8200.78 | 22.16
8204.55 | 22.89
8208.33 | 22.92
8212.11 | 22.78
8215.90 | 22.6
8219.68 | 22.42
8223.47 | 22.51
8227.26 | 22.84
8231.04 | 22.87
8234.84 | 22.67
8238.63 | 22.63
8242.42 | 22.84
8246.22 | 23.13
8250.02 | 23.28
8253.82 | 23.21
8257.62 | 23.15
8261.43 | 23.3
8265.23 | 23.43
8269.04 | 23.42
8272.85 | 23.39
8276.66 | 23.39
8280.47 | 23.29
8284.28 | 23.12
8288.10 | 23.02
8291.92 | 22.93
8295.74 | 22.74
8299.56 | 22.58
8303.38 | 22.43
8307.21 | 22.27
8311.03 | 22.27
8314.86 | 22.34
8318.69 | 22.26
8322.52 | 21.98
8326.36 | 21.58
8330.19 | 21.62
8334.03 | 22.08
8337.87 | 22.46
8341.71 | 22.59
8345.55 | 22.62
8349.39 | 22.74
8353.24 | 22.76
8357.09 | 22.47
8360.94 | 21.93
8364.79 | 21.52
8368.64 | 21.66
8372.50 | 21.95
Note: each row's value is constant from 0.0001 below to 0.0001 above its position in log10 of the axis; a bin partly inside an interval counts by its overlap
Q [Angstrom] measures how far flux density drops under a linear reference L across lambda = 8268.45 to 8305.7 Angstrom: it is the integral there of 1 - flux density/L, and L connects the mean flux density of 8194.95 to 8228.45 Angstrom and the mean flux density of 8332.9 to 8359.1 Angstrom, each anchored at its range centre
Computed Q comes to -0.8 Angstrom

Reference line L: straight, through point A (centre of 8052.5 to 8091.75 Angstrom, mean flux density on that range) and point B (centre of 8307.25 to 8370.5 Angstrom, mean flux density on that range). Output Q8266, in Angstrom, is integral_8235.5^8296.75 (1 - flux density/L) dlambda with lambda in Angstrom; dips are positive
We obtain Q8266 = -1.7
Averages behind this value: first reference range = 23.3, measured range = 23.1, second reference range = 22.2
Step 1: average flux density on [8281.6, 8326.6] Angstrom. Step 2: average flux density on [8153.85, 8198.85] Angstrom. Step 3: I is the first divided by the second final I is 1.01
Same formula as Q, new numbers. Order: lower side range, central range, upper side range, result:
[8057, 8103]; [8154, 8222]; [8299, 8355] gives 1.5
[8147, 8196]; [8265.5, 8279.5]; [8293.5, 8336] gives -0.7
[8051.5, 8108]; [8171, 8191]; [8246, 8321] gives 1.1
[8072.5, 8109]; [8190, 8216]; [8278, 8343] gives 0.8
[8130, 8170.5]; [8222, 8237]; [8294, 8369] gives 0.1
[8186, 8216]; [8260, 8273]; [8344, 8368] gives -0.8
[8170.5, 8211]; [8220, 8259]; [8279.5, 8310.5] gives -1.0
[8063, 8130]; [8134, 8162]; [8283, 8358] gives -0.4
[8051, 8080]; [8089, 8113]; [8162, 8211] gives -0.3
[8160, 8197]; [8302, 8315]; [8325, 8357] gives 0.0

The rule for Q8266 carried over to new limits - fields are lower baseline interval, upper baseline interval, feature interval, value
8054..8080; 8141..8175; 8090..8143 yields 0.2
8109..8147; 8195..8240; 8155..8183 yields 0.0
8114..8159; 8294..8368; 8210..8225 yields 0.2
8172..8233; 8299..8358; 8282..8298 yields -0.5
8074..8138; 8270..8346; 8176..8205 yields 1.8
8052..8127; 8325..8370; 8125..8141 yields 0.0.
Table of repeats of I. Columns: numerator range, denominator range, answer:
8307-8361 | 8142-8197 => 0.99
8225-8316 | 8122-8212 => 1.01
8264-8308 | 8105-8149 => 0.99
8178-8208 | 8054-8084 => 0.93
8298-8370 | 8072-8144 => 0.96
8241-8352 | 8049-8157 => 0.98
